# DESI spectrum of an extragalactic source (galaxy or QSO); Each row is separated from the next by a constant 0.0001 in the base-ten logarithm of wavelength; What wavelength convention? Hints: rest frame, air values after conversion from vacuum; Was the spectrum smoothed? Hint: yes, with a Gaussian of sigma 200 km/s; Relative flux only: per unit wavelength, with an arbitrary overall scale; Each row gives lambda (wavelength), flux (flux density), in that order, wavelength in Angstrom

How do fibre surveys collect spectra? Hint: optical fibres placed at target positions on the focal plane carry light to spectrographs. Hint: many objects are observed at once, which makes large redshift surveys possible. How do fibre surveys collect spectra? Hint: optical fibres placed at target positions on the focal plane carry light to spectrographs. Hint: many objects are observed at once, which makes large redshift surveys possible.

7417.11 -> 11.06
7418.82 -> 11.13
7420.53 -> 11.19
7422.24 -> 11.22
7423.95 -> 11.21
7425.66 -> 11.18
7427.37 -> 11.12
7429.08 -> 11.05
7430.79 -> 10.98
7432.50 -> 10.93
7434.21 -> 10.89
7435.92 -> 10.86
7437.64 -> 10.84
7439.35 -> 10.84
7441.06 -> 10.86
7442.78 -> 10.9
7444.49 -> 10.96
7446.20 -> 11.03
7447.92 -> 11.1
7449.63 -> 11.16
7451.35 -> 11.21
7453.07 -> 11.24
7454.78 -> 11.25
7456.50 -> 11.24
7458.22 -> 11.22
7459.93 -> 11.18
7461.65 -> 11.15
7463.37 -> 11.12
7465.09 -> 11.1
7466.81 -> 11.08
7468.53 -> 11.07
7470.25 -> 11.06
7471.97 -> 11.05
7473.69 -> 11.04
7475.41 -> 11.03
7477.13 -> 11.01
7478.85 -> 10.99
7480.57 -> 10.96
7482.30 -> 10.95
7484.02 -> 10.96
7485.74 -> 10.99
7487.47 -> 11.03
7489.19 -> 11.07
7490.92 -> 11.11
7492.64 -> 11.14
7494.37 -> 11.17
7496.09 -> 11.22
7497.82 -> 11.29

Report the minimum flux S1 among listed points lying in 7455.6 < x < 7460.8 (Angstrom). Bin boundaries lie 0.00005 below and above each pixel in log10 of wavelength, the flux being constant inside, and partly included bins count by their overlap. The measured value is 11.18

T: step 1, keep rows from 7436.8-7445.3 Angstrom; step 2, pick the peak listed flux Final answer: 10.96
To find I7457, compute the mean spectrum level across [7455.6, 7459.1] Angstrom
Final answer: 11.2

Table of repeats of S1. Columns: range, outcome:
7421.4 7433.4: 10.93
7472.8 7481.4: 10.96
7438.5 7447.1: 10.84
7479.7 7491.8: 10.95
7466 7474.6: 11.04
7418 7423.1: 11.13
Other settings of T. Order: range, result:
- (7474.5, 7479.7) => 11.03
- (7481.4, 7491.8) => 11.11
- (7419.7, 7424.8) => 11.22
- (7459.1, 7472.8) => 11.18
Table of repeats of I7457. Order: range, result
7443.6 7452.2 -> 11.1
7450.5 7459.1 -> 11.2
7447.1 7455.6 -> 11.2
